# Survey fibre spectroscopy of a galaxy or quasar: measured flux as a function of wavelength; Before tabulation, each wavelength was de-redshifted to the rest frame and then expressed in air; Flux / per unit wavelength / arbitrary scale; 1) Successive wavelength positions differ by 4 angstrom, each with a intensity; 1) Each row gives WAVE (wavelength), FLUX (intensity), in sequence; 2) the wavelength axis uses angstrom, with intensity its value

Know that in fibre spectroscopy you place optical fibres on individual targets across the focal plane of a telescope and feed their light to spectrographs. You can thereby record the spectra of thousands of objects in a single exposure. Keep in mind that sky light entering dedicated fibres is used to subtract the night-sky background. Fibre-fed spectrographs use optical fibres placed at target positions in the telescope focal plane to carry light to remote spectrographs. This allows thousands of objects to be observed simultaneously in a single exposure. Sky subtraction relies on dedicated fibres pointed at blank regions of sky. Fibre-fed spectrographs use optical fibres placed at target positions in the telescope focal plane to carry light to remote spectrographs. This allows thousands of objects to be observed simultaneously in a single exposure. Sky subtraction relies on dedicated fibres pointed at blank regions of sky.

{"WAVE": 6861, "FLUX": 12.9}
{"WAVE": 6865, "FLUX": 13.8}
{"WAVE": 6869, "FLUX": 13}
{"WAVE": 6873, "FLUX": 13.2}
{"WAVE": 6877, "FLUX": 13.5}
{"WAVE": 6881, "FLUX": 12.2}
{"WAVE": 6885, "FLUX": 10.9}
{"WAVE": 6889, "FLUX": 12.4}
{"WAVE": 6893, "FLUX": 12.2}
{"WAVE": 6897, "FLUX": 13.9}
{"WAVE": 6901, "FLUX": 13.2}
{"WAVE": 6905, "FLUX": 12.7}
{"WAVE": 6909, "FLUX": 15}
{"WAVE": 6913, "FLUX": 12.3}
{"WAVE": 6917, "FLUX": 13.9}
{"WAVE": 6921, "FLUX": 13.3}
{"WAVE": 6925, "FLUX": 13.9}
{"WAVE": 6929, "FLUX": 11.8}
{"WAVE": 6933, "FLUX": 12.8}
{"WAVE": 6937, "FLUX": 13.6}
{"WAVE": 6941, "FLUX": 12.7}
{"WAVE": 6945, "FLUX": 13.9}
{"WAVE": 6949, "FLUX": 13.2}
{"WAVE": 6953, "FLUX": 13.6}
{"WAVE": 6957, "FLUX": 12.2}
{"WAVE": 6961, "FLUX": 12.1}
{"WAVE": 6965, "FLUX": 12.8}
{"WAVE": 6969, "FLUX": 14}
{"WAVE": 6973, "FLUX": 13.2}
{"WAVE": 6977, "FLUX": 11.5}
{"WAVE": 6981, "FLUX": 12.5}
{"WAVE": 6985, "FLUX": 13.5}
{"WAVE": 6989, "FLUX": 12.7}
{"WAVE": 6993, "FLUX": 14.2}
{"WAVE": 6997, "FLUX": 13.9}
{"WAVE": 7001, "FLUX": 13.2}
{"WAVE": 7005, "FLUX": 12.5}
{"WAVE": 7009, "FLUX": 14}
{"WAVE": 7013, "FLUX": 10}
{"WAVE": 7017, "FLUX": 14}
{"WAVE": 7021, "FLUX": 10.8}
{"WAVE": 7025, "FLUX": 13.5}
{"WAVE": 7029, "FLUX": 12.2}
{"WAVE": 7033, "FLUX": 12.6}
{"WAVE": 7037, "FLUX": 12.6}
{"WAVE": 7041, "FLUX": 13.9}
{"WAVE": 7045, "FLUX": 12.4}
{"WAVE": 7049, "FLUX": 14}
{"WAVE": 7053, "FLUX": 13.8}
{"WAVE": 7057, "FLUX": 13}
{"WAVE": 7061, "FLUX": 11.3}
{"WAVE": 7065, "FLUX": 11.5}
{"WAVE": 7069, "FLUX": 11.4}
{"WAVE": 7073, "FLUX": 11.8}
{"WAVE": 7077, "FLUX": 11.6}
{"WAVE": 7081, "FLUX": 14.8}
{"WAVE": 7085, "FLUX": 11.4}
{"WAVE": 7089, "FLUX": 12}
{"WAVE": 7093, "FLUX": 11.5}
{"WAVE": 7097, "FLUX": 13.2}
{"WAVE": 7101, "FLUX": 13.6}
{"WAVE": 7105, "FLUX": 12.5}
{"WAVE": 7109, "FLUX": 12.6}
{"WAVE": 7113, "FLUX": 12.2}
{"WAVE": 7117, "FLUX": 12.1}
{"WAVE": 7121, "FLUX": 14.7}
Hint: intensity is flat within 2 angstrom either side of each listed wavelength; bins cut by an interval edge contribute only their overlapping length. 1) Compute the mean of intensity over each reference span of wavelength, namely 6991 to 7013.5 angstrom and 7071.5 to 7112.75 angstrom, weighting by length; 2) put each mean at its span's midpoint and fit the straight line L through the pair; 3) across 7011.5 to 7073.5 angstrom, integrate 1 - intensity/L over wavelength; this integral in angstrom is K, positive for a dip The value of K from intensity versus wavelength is 1.95 angstrom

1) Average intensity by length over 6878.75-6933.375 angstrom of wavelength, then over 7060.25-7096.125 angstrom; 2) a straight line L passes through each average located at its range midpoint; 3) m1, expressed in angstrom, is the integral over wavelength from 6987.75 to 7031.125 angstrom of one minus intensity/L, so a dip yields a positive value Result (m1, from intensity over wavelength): -1.6 angstrom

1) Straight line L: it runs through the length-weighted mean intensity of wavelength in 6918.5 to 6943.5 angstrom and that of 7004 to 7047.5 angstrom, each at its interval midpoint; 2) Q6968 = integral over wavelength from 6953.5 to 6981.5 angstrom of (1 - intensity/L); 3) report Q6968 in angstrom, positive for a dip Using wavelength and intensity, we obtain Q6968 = 0.45 angstrom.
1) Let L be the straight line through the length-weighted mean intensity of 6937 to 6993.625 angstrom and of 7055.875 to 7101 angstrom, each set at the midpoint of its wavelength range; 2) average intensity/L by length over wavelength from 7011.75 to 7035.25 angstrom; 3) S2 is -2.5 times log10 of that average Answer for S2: 0.03 mag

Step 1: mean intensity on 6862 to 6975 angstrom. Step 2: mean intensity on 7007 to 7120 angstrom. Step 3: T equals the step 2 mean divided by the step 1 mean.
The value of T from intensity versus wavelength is 0.96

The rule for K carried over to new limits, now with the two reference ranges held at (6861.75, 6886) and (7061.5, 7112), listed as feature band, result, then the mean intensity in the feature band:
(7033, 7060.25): -1.64 angstrom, 13.1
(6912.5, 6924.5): -0.60 angstrom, 13.4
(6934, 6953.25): -1.04 angstrom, 13.4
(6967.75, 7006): -1.72 angstrom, 13.1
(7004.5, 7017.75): -0.02 angstrom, 12.5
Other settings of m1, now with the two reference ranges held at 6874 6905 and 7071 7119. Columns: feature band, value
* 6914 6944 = -1.28 angstrom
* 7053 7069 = 0.48 angstrom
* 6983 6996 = -0.99 angstrom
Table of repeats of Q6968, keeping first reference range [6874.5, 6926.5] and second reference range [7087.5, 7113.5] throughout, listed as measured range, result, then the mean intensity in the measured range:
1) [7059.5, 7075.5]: 1.41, 11.5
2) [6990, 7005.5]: -0.85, 13.5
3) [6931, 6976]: -0.59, 13.1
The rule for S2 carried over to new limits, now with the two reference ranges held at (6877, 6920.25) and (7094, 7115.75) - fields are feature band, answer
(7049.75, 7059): -0.06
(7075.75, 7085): -0.02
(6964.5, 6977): -0.02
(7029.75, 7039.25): 0.02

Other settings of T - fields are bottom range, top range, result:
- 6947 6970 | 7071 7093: 0.95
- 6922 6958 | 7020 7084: 0.96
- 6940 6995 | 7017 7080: 0.96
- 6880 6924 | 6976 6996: 1.00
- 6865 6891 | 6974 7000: 1.03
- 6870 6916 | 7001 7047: 0.98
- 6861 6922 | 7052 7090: 0.94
